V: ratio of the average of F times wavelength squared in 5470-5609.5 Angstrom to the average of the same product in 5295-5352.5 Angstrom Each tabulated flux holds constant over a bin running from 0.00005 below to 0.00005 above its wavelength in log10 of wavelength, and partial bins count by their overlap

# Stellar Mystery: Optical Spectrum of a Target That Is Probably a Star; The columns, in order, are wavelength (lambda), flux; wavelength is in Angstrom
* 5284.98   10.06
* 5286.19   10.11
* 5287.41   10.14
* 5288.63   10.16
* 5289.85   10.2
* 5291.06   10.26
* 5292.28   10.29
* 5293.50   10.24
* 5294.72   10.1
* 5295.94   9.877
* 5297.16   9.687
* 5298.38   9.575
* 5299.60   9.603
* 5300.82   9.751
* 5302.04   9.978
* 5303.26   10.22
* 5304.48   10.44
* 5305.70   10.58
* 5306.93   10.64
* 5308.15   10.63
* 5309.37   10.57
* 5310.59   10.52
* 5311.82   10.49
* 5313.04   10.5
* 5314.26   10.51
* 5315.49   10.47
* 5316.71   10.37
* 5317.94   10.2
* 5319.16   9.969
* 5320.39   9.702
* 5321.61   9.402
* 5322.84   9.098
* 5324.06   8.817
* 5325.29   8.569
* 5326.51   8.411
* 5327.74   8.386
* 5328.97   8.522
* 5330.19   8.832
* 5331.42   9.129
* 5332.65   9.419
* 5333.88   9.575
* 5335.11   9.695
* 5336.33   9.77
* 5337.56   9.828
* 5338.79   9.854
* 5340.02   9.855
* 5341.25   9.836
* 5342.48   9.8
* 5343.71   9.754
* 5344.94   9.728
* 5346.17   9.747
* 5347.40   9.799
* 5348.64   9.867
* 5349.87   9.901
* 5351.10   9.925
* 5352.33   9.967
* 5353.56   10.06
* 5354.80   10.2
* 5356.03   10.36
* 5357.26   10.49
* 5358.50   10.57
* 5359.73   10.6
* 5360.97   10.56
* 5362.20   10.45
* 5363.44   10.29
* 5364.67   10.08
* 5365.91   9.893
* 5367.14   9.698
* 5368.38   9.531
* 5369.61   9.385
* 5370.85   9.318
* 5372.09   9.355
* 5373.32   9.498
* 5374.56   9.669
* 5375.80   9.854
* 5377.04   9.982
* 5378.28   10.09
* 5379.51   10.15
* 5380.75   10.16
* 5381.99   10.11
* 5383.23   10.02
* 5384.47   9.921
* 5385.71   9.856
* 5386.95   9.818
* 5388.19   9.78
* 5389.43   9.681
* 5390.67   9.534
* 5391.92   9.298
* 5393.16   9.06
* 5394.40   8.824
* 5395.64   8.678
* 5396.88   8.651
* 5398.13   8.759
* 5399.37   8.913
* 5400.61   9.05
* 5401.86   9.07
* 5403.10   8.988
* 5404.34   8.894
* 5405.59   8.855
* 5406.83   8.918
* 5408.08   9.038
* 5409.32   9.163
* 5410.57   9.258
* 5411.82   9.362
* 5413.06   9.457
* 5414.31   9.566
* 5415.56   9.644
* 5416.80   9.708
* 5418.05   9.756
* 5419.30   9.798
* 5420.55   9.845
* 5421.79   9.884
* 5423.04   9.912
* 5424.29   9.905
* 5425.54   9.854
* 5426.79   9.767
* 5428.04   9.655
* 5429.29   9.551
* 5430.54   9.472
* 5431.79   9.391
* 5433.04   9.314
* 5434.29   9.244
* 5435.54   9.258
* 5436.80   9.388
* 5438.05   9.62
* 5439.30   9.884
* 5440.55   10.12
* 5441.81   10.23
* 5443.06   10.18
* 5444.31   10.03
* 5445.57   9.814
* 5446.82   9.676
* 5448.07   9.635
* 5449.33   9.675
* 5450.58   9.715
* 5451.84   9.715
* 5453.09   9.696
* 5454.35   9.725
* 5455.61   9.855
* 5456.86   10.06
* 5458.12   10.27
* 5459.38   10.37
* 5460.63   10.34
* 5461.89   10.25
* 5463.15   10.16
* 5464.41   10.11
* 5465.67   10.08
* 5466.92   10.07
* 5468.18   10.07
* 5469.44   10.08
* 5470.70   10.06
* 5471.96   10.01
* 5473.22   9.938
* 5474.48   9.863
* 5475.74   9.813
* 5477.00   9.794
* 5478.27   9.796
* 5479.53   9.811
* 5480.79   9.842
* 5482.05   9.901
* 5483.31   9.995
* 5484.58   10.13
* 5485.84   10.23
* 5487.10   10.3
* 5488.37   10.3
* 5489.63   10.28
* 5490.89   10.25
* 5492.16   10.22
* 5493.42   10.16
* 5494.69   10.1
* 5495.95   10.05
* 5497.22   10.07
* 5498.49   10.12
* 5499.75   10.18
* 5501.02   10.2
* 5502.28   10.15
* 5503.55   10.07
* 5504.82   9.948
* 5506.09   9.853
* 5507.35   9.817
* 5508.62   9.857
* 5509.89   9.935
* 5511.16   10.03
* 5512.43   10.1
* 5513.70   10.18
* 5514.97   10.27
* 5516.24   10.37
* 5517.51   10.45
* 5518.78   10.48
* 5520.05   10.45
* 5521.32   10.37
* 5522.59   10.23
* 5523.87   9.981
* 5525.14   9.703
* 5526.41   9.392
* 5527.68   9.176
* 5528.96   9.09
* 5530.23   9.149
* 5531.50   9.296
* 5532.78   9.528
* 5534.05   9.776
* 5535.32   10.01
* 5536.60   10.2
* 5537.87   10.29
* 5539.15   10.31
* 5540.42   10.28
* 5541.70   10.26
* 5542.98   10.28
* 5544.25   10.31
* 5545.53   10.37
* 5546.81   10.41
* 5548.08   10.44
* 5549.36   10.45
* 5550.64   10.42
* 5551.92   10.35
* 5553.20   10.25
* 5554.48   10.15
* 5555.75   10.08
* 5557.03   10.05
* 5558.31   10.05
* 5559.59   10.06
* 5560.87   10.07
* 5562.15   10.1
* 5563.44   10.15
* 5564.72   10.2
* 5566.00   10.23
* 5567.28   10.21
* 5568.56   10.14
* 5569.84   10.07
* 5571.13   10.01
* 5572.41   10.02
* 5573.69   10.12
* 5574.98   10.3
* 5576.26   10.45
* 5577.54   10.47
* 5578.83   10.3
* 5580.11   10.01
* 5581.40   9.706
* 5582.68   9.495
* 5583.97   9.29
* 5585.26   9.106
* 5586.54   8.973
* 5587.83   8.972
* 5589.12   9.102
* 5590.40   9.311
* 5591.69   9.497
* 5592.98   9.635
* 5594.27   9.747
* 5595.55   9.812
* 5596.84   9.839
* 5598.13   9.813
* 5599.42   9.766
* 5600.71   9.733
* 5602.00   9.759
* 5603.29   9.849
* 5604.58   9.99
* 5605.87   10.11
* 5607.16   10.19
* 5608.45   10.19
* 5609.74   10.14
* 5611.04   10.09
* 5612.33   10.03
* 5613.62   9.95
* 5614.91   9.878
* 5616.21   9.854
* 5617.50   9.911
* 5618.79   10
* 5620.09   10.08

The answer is 1.11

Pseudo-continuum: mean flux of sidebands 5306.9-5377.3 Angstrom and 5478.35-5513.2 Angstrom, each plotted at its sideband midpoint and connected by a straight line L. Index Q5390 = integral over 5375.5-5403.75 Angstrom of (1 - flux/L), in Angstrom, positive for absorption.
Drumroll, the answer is 1.2 Angstrom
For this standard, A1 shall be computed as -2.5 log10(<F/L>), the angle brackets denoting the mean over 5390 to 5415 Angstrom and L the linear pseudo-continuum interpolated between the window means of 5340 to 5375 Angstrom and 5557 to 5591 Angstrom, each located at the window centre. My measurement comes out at 0.10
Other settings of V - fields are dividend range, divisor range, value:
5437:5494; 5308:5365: 1.07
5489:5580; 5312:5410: 1.12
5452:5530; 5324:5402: 1.09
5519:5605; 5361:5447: 1.10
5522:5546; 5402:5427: 1.09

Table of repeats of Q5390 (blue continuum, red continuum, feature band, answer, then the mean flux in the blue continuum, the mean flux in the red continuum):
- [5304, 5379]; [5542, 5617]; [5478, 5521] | -0.8 Angstrom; 9.85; 9.97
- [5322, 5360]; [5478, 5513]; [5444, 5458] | 0.2 Angstrom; 9.62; 10.1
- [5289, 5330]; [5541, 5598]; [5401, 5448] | 1.8 Angstrom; 9.89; 9.98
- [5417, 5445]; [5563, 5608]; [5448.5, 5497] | -1.3 Angstrom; 9.73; 9.84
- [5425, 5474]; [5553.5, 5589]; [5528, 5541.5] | 0.2 Angstrom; 9.86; 9.94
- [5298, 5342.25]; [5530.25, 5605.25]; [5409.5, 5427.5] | 0.3 Angstrom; 9.77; 9.96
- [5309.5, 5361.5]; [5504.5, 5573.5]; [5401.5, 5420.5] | 1.1 Angstrom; 9.79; 10.1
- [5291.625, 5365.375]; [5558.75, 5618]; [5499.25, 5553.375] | -0.9 Angstrom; 9.9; 9.88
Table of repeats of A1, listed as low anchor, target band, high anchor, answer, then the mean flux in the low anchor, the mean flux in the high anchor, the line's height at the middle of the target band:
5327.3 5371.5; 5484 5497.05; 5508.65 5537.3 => -0.03 mag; 9.8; 9.92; 9.89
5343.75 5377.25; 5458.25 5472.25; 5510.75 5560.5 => -0.01 mag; 9.95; 10.1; 10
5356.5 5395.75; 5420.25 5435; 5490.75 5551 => 0.03 mag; 9.84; 10.1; 9.91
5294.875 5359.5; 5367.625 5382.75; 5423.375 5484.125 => 0.01 mag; 9.84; 9.86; 9.85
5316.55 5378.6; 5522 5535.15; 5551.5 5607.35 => 0.03 mag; 9.71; 9.89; 9.85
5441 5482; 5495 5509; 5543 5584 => 0.00 mag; 9.96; 10.2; 10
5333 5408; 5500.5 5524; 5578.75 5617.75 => -0.05 mag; 9.69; 9.73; 9.72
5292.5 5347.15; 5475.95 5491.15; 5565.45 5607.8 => -0.03 mag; 9.79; 9.82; 9.81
